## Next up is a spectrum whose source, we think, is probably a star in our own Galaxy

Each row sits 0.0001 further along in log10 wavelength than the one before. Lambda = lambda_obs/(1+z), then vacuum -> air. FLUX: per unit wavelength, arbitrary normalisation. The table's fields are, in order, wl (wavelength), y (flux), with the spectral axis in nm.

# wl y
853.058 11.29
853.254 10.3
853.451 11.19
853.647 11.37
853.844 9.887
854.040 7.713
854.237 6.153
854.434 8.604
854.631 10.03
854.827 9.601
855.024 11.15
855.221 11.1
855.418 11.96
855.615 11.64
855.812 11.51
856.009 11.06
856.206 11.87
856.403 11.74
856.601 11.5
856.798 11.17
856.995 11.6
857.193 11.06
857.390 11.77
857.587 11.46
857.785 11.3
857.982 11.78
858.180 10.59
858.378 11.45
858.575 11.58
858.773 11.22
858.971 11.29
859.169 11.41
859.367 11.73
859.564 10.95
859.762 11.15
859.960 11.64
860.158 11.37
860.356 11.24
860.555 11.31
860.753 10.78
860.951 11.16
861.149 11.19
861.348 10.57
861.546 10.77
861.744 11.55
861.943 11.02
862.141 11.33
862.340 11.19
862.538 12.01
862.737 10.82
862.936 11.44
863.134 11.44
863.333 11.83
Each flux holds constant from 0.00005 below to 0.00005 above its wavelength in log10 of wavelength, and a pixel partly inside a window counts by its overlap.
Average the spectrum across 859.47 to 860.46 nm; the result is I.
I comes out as 11.3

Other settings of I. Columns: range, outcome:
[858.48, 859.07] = 11.3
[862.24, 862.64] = 11.6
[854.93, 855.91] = 11.5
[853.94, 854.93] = 8.44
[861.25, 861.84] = 11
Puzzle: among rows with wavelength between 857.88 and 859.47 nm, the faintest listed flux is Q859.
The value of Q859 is 10.59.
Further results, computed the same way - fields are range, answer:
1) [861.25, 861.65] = 10.57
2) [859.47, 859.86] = 10.95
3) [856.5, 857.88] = 11.06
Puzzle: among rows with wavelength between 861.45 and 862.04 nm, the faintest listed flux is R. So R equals 10.77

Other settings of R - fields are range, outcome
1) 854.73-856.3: 9.601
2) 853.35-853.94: 9.887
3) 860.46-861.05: 10.78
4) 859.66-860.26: 11.15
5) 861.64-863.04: 10.82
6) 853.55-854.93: 6.153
